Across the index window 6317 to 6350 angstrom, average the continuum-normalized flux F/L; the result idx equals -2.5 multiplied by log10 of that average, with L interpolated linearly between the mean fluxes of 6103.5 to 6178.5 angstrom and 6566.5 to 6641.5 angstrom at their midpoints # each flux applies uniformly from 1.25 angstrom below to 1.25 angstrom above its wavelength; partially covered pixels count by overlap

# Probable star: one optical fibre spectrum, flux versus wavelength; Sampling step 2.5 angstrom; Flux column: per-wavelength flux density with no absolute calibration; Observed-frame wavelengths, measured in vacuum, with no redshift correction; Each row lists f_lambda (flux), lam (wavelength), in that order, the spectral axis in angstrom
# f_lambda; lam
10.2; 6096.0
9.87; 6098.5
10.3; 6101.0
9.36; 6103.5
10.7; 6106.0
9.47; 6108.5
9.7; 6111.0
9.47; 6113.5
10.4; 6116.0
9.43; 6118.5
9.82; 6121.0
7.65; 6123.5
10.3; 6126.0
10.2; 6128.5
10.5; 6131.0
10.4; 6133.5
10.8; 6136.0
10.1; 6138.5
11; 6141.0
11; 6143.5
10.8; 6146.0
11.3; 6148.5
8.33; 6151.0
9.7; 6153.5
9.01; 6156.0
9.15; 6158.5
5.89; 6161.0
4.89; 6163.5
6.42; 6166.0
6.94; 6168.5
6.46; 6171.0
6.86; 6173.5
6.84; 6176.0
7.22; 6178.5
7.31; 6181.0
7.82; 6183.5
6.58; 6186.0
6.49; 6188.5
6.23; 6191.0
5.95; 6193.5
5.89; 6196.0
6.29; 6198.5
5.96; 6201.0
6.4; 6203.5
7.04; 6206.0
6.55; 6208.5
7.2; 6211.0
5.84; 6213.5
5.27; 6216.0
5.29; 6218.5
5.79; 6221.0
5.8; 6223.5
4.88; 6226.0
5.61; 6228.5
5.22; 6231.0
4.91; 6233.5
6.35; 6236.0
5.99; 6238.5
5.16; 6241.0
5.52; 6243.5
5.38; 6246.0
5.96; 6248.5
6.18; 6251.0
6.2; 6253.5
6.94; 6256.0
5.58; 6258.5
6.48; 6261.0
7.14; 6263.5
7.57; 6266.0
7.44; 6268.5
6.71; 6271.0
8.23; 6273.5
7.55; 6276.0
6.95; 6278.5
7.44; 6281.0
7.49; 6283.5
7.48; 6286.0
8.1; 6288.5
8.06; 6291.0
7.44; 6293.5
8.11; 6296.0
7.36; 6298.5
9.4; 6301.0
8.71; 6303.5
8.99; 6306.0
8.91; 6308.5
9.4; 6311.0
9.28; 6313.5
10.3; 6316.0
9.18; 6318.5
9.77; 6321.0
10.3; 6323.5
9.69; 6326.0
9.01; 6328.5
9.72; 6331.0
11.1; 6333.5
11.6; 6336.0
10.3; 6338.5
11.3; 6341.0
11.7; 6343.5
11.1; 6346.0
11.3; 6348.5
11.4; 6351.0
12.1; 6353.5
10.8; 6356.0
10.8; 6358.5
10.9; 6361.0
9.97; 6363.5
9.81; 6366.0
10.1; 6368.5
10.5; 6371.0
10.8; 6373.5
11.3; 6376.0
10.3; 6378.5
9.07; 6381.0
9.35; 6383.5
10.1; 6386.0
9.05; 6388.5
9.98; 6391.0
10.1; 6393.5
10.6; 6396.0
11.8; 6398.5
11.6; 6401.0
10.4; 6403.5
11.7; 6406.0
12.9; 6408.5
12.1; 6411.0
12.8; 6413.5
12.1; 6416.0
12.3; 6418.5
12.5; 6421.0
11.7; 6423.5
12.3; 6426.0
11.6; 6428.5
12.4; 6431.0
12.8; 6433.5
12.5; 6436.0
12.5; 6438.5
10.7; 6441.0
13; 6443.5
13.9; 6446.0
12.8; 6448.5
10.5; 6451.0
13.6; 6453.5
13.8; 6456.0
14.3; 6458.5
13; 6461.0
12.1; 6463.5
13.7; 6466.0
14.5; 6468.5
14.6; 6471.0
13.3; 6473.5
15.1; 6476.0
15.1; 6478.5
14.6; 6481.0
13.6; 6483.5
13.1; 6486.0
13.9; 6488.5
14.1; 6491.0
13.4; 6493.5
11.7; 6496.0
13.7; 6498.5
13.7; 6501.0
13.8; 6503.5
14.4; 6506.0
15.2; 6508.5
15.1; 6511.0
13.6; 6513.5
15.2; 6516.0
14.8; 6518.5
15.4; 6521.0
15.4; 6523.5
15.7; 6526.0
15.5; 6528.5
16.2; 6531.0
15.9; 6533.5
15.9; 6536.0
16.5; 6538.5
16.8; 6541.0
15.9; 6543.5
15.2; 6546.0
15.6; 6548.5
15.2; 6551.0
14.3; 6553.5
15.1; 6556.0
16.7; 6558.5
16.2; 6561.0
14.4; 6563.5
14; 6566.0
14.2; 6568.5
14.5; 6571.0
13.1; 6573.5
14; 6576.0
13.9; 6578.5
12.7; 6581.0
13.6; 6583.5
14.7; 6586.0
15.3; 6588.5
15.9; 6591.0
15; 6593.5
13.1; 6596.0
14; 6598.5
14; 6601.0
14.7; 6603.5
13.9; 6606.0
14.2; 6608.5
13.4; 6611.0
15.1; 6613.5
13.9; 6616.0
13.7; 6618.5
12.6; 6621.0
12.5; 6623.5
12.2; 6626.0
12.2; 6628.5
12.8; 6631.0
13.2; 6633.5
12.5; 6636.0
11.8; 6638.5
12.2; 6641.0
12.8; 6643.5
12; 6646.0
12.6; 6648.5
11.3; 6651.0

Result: 0.05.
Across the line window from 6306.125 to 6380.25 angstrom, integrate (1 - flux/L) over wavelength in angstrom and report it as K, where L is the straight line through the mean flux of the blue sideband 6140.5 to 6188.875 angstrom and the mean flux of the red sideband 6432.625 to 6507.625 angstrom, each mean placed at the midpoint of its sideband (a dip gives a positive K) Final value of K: 5.0 angstrom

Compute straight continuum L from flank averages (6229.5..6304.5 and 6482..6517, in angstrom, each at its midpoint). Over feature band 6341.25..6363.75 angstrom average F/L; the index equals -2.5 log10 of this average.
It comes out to -0.182 mag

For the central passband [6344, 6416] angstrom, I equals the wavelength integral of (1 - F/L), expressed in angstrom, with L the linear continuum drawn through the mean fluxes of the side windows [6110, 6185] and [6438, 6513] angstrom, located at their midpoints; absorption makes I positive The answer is 8.0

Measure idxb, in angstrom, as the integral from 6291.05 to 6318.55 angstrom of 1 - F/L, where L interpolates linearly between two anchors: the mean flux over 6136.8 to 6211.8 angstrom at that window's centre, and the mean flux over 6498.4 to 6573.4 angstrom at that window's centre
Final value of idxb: 4.1 angstrom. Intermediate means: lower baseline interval 7.61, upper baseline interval 15.1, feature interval 8.78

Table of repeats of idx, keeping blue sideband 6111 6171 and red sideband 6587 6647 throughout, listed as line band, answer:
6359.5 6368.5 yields 0.10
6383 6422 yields 0.03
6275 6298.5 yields 0.35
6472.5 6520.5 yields -0.14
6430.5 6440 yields -0.06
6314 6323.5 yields 0.11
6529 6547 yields -0.25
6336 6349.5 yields -0.01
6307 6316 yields 0.15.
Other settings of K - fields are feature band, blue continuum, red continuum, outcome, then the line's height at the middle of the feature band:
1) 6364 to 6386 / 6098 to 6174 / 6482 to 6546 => 4.46 angstrom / 12.7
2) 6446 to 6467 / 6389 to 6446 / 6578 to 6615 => -1.11 angstrom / 12.4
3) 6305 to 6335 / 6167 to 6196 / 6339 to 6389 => 0.06 angstrom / 9.68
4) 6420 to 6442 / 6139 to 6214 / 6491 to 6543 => 1.51 angstrom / 13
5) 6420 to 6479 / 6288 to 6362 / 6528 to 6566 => 0.62 angstrom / 13.1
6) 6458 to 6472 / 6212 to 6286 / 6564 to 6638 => -3.61 angstrom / 10.9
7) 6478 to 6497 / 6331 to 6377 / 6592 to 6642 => -2.36 angstrom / 12.2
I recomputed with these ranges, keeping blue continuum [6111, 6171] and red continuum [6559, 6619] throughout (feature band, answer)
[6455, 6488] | -2.5 angstrom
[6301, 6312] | 2.0 angstrom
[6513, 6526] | -1.5 angstrom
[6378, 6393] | 2.9 angstrom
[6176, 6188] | 3.2 angstrom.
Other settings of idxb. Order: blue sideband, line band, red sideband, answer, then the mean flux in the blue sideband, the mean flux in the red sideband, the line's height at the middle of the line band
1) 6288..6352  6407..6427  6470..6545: -0.1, 9.69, 14.7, 12.3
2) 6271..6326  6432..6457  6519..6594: -0.8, 8.48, 15.1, 12.2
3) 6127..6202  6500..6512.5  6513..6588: -0.2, 8.09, 15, 14.2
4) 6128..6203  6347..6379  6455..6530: 2.6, 8.04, 14.2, 11.8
